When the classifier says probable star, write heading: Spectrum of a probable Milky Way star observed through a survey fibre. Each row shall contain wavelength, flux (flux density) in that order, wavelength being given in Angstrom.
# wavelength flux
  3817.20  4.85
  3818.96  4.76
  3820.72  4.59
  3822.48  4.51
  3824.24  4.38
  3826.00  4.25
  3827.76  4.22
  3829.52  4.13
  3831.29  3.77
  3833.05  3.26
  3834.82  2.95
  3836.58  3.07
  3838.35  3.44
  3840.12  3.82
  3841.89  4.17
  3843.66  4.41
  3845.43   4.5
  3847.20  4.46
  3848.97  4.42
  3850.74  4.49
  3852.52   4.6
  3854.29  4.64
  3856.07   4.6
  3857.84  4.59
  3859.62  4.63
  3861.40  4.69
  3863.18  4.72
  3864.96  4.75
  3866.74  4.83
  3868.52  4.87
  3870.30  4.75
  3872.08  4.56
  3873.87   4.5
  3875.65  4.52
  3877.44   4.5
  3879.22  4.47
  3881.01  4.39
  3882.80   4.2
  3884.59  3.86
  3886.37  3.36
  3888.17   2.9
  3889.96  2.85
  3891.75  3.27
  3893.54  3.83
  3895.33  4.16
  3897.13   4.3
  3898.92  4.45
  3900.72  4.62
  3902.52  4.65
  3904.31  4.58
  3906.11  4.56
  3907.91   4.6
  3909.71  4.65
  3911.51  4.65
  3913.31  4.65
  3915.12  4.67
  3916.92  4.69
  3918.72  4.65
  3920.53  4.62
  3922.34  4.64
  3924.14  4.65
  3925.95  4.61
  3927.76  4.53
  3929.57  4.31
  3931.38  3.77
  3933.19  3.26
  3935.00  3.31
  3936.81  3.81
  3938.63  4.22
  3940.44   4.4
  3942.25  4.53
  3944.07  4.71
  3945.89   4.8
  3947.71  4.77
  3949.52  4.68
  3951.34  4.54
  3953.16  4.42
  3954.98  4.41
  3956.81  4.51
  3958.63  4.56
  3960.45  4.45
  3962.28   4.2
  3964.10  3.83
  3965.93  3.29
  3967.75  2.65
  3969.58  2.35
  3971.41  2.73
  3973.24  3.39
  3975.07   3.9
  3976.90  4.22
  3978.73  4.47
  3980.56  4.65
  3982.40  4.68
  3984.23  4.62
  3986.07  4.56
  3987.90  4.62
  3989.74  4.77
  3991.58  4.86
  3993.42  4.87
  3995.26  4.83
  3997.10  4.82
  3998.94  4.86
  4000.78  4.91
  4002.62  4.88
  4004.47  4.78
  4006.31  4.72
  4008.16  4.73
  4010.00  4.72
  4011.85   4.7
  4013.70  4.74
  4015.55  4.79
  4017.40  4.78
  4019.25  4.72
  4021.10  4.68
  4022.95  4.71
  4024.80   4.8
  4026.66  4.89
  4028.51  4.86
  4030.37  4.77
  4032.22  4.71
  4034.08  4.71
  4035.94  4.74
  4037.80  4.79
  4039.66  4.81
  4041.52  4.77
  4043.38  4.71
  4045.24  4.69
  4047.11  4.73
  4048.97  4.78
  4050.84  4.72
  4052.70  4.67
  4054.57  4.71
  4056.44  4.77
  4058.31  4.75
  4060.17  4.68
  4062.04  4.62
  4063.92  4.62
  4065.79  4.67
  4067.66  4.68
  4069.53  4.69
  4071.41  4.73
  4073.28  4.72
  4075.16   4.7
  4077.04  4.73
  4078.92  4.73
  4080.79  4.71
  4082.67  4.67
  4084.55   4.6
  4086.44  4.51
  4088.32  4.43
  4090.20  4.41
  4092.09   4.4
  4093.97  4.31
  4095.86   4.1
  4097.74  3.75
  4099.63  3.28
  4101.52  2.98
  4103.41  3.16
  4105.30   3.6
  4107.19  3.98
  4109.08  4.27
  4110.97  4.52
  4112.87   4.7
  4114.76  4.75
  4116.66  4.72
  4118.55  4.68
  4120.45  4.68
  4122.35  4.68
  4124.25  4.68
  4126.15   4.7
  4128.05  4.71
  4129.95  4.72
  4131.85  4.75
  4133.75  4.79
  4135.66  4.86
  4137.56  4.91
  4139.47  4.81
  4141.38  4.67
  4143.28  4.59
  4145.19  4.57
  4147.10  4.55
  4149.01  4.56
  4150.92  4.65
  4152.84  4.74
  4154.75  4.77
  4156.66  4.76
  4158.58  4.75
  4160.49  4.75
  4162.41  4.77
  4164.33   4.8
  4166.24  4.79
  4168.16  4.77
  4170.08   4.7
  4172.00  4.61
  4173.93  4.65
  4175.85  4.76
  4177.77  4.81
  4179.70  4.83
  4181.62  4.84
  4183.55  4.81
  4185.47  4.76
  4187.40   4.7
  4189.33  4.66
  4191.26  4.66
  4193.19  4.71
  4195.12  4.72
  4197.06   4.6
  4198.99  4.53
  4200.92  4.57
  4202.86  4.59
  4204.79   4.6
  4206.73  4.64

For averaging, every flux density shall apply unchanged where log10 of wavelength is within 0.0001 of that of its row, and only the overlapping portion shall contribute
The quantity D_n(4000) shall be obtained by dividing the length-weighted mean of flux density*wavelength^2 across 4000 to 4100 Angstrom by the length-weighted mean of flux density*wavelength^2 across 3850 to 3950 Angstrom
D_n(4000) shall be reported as 1.15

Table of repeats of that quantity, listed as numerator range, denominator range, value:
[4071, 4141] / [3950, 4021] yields 1.07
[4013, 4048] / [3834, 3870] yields 1.20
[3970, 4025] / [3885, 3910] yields 1.19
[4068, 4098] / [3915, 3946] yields 1.13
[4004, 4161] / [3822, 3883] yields 1.19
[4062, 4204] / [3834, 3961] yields 1.19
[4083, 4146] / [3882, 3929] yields 1.14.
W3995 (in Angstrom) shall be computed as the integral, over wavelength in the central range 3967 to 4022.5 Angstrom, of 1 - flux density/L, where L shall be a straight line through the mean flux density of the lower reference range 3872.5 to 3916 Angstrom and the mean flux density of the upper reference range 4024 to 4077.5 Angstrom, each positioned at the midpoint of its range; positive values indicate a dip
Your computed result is 1.3 Angstrom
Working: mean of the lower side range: 4.22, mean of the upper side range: 4.73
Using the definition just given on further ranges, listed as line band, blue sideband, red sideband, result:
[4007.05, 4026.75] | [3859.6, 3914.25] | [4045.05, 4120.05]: -1.51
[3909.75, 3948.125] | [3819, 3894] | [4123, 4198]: -0.67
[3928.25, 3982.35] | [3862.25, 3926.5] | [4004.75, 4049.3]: 5.88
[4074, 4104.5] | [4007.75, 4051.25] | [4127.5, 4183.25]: 3.39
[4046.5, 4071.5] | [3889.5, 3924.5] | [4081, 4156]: -1.50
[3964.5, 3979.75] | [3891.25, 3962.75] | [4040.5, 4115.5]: 3.51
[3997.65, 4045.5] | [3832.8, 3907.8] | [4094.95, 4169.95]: -4.19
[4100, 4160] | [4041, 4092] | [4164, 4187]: 2.63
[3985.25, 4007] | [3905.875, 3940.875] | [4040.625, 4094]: -1.36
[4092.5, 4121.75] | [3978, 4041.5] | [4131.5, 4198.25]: 3.85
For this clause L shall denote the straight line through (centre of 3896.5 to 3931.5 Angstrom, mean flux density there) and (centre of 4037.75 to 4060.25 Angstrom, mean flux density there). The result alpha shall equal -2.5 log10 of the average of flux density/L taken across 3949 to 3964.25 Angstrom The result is 0.047 mag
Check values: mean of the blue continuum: 4.56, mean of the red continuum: 4.74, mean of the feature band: 4.42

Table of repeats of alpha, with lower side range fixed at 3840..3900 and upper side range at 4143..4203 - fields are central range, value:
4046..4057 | -0.04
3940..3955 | -0.05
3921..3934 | 0.03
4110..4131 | -0.01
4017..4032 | -0.06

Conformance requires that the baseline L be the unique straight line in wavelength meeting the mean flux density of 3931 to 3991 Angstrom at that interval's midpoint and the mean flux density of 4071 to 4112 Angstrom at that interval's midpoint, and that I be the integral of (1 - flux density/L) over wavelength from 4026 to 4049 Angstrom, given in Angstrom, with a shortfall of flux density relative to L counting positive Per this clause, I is -3.1 Angstrom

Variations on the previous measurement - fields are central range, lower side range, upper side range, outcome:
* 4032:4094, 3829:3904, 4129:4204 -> -1.9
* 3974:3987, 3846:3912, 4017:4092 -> 0.4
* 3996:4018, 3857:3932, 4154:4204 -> -1.3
